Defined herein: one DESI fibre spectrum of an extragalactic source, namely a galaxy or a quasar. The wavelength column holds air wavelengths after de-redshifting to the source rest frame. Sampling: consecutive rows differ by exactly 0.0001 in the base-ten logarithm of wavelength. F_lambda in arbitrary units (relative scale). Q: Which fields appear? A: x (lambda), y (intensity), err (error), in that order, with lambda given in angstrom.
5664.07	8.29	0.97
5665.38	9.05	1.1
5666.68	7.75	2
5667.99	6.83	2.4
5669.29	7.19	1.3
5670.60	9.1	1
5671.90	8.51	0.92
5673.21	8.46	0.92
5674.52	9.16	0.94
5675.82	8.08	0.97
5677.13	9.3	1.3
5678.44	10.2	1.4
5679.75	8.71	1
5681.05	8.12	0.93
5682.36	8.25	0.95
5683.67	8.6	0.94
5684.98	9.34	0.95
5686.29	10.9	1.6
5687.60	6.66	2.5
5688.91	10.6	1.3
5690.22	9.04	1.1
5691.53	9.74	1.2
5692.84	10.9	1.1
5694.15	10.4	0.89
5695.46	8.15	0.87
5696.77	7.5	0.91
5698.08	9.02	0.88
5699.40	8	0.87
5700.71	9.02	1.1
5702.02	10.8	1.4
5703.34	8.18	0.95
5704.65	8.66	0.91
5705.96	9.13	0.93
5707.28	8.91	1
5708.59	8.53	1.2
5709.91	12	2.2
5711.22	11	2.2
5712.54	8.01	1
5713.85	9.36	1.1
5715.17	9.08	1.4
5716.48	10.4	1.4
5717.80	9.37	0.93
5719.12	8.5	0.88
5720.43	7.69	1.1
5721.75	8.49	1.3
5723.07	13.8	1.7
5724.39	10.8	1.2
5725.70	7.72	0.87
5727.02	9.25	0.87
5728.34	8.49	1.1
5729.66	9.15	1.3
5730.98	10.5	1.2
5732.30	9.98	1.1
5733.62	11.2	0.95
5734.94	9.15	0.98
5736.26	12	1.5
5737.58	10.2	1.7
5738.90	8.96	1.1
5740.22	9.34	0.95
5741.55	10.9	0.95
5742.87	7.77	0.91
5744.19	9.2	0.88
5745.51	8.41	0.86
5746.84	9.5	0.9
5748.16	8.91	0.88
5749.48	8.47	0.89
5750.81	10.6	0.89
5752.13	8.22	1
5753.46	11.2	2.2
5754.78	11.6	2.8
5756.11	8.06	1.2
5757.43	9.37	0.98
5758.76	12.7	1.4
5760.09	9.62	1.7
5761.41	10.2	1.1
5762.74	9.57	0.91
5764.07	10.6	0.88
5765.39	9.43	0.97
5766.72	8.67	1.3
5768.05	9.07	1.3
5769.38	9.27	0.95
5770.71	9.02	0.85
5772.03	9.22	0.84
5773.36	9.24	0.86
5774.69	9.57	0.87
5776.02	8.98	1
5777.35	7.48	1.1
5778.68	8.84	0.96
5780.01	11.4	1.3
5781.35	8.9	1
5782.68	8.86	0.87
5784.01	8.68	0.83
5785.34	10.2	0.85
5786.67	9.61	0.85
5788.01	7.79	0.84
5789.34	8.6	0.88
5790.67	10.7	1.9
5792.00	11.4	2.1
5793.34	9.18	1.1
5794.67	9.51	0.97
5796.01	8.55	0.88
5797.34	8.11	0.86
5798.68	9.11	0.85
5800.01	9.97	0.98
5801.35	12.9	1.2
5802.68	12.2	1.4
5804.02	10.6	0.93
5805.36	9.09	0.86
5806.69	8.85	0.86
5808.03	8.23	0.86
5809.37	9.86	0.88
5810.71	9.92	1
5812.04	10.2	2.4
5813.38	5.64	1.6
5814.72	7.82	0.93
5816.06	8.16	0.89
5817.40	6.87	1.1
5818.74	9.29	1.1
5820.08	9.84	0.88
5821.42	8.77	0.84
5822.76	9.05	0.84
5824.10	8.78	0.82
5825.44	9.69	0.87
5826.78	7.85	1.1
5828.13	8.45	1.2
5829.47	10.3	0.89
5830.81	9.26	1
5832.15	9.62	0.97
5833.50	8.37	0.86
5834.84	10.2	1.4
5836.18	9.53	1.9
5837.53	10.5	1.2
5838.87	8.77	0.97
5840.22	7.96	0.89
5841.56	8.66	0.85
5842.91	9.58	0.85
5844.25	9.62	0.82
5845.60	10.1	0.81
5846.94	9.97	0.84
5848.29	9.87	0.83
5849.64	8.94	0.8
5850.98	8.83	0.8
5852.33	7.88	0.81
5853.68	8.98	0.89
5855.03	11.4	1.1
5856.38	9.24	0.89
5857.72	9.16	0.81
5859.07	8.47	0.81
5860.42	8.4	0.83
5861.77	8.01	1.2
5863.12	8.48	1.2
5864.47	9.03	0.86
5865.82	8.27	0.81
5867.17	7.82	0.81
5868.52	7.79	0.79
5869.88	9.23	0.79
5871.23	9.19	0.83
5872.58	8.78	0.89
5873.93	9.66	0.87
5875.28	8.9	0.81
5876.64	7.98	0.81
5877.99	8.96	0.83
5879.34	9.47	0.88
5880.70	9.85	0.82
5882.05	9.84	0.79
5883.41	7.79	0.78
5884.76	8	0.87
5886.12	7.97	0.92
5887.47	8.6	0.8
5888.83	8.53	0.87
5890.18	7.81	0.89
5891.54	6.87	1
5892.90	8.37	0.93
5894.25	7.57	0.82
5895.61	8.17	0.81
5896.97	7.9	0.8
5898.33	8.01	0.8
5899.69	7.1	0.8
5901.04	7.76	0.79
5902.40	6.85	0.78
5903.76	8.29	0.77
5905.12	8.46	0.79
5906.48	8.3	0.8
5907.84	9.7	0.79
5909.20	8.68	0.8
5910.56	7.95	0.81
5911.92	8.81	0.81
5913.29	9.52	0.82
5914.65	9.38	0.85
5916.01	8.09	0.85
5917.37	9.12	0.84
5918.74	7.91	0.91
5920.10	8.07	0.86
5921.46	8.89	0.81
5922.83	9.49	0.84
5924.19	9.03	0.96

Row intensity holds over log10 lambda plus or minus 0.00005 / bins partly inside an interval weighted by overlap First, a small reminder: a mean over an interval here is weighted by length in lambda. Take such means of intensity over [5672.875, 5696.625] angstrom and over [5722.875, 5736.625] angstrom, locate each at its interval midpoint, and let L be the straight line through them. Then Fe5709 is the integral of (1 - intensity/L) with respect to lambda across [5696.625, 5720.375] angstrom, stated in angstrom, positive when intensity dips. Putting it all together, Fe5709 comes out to 1.0 angstrom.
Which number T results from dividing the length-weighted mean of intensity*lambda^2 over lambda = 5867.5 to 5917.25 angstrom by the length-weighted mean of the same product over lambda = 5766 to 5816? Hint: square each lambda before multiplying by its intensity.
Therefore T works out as 0.9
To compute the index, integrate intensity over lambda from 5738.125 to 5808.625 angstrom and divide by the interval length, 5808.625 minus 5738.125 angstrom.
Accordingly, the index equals 9.52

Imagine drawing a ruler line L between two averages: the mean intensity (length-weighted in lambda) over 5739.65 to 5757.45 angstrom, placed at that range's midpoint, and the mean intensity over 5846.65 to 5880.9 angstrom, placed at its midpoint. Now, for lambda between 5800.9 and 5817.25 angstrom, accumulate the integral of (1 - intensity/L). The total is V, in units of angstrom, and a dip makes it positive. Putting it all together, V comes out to -0.32 angstrom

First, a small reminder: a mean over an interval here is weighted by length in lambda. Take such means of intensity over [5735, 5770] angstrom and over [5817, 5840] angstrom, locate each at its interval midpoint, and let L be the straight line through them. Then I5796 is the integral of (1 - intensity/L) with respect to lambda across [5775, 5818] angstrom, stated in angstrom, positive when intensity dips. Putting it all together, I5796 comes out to 0.4 angstrom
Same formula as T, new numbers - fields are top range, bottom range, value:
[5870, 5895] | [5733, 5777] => 0.93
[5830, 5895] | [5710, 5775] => 0.96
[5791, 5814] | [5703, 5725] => 1.04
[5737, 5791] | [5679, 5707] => 1.07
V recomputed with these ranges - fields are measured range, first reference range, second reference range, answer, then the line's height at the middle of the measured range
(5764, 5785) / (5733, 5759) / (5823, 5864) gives 0.9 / 9.57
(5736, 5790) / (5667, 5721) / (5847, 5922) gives -3.7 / 8.85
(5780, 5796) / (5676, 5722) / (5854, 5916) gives -1.1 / 8.86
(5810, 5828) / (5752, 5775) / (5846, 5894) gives 1.2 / 9.22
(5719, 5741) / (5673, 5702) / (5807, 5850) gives -1.7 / 9.05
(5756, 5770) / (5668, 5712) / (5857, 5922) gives -1.4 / 8.84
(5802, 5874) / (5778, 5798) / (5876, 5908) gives -1.9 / 8.82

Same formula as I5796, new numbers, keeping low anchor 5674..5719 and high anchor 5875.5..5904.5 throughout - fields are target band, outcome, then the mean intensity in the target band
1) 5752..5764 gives -1.7 angstrom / 10.2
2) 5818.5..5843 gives -1.9 angstrom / 9.17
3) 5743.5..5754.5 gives -0.6 angstrom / 9.39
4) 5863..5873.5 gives -0.4 angstrom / 8.6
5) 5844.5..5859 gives -1.8 angstrom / 9.4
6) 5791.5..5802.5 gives -1.6 angstrom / 9.92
